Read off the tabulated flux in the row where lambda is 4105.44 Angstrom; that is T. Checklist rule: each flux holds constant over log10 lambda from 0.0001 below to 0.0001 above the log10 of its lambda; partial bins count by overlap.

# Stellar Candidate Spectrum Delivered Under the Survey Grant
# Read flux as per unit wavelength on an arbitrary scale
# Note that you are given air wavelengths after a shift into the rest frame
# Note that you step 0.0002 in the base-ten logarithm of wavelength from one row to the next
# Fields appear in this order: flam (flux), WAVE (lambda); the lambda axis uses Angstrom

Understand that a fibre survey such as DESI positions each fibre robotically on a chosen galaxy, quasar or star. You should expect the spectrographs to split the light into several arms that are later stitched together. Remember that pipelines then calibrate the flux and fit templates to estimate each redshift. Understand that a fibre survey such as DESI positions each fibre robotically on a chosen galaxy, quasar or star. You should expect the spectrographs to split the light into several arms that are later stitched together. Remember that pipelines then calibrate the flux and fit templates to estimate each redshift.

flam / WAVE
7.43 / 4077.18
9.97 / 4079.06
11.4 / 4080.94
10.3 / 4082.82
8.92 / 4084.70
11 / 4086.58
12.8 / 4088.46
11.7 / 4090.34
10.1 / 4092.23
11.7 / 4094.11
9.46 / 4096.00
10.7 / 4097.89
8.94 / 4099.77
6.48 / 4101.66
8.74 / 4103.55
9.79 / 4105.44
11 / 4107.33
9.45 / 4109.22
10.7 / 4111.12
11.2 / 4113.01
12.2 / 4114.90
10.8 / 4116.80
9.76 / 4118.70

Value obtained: 9.79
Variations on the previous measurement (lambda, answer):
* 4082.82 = 10.3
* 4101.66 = 6.48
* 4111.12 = 10.7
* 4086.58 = 11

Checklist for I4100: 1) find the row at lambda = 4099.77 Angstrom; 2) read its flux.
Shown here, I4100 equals 8.94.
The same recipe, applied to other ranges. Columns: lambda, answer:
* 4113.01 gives 11.2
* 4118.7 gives 9.76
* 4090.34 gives 11.7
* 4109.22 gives 9.45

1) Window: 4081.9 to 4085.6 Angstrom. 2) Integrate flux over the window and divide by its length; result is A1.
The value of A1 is 9.62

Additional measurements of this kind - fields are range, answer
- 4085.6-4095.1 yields 11.4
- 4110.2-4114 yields 11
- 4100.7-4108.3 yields 9.01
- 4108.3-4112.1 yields 10.1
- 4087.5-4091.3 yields 12.2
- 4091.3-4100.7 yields 10.2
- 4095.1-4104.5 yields 8.86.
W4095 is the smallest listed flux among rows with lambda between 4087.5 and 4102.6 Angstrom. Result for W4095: 6.48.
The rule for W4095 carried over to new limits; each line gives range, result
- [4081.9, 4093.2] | 8.92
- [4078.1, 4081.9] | 9.97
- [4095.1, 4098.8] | 9.46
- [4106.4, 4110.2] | 9.45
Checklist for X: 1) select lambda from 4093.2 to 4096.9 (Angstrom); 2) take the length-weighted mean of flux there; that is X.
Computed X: 10.6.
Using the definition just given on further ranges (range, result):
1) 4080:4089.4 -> 10.9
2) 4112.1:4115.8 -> 11.7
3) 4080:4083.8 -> 10.8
